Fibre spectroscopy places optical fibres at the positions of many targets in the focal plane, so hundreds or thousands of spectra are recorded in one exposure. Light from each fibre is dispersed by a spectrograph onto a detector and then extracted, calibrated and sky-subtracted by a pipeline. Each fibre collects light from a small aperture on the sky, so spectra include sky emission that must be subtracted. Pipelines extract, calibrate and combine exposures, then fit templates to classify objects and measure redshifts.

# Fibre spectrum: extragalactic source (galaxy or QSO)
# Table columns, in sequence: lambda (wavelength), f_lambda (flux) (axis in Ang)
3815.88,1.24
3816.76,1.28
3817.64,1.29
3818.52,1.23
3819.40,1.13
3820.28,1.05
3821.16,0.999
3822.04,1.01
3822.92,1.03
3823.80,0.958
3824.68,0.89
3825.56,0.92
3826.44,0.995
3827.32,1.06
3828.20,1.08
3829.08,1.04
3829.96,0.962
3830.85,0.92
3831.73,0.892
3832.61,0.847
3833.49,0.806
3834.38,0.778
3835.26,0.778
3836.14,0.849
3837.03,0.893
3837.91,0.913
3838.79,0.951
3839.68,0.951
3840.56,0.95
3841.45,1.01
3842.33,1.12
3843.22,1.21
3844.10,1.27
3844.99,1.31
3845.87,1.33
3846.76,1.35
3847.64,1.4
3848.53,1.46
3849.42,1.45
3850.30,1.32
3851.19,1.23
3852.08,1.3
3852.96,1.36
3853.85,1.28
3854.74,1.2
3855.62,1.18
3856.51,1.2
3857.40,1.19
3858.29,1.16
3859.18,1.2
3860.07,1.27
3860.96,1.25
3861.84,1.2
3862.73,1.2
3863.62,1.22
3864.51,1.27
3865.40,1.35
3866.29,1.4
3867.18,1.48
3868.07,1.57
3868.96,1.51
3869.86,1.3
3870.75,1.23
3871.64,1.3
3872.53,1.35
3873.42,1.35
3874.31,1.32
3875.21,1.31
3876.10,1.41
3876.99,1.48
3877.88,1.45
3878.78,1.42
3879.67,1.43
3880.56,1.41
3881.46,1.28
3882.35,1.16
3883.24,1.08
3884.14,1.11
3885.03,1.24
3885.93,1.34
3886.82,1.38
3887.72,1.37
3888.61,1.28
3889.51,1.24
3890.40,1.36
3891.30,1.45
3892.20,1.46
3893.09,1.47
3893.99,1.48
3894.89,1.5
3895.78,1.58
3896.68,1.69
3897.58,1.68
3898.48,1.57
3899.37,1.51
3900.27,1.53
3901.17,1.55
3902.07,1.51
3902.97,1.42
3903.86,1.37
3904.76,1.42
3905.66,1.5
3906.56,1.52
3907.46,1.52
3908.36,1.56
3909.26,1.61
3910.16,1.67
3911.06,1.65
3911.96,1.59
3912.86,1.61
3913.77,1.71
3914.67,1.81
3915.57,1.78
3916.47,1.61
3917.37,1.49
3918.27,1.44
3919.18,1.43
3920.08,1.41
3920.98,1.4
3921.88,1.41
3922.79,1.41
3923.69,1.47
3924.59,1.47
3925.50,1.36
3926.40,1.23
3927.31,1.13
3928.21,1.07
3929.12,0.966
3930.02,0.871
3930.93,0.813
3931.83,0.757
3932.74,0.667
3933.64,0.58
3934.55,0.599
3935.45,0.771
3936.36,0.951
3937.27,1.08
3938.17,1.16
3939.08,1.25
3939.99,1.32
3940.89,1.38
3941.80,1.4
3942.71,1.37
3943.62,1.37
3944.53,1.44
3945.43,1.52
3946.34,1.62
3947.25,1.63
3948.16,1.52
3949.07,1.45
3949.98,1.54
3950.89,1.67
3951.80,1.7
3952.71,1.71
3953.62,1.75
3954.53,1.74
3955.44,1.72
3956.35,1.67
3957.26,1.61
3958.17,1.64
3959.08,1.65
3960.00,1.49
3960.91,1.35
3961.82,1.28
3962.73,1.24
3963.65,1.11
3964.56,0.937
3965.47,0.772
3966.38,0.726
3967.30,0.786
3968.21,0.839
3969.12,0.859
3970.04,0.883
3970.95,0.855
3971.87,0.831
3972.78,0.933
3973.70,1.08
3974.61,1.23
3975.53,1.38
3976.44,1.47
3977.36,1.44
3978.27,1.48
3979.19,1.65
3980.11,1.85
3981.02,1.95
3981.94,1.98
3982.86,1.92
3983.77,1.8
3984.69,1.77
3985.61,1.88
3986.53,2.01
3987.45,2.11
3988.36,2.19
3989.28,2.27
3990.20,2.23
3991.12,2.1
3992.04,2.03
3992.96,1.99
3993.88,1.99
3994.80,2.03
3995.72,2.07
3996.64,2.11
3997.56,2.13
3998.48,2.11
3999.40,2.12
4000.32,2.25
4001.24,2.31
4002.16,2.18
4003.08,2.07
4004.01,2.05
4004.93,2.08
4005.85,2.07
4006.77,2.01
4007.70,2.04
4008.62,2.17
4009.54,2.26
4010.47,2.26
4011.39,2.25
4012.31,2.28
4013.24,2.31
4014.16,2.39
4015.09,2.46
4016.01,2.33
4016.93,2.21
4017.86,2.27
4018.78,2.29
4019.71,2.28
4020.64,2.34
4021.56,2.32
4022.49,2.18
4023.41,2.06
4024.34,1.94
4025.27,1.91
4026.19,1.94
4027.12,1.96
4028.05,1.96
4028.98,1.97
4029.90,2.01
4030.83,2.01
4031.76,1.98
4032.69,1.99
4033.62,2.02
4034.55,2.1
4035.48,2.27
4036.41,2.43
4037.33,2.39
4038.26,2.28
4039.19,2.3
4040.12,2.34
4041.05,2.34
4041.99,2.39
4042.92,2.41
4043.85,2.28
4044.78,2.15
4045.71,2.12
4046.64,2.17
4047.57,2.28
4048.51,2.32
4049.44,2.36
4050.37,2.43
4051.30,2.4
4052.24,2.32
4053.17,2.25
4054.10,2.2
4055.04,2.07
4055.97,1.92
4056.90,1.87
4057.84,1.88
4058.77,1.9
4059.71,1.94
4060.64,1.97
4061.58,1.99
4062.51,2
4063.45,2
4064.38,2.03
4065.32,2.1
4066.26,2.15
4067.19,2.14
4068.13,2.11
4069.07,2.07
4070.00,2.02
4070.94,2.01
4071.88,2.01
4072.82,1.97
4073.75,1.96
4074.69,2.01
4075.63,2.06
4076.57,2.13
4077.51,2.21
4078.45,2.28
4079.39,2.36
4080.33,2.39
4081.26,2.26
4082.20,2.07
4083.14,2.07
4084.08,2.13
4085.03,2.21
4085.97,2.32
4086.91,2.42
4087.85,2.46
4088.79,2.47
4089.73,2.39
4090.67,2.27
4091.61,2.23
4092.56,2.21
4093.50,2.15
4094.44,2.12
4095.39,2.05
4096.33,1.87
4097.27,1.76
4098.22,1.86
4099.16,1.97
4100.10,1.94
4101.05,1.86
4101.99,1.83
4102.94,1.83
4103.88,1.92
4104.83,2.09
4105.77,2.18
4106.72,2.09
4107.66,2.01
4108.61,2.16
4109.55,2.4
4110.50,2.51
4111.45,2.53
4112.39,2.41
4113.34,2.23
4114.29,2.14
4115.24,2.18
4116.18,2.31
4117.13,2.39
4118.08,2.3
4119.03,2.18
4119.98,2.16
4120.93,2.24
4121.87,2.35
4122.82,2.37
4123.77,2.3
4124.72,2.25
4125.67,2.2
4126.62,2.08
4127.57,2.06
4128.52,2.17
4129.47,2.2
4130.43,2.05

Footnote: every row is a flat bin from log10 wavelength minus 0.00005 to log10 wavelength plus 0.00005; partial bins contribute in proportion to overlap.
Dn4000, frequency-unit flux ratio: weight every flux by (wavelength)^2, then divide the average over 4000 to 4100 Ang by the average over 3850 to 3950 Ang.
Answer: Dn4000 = 1.73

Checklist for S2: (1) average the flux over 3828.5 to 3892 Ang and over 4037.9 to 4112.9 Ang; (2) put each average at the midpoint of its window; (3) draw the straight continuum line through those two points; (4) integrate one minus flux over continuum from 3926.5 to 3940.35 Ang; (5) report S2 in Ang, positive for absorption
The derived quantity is 5.4 Ang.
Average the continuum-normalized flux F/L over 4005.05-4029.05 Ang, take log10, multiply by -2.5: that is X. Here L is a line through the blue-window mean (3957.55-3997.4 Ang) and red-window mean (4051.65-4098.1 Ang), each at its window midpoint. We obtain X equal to -0.22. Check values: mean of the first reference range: 1.54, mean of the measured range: 2.17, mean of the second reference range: 2.12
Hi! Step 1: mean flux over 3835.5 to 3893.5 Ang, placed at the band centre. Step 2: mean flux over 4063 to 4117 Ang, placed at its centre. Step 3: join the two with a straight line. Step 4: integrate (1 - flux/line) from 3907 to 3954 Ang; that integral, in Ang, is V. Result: 5.0 Ang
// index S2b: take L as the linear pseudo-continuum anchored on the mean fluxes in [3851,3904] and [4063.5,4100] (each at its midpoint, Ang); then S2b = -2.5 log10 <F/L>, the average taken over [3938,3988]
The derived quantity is 0.17 mag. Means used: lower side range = 1.36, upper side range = 2.14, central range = 1.43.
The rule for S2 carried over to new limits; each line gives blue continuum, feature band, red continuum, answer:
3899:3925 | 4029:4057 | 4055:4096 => -2.92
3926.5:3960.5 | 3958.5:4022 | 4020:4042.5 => -0.78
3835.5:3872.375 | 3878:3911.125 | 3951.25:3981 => -4.65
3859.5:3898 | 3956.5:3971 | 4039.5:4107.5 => 4.69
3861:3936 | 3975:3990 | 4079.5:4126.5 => -1.11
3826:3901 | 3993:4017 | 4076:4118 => -4.72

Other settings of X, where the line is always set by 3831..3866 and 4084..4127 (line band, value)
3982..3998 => -0.18 mag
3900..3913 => -0.11 mag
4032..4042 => -0.18 mag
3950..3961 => -0.05 mag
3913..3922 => -0.09 mag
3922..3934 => 0.34 mag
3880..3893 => 0.00 mag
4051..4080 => -0.03 mag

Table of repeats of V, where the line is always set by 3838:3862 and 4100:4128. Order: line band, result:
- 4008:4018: -2.6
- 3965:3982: 4.9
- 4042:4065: -2.1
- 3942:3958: 0.0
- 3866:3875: -0.6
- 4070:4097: -1.3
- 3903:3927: -0.9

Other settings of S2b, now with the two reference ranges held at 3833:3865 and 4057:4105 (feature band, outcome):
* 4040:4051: -0.18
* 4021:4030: -0.09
